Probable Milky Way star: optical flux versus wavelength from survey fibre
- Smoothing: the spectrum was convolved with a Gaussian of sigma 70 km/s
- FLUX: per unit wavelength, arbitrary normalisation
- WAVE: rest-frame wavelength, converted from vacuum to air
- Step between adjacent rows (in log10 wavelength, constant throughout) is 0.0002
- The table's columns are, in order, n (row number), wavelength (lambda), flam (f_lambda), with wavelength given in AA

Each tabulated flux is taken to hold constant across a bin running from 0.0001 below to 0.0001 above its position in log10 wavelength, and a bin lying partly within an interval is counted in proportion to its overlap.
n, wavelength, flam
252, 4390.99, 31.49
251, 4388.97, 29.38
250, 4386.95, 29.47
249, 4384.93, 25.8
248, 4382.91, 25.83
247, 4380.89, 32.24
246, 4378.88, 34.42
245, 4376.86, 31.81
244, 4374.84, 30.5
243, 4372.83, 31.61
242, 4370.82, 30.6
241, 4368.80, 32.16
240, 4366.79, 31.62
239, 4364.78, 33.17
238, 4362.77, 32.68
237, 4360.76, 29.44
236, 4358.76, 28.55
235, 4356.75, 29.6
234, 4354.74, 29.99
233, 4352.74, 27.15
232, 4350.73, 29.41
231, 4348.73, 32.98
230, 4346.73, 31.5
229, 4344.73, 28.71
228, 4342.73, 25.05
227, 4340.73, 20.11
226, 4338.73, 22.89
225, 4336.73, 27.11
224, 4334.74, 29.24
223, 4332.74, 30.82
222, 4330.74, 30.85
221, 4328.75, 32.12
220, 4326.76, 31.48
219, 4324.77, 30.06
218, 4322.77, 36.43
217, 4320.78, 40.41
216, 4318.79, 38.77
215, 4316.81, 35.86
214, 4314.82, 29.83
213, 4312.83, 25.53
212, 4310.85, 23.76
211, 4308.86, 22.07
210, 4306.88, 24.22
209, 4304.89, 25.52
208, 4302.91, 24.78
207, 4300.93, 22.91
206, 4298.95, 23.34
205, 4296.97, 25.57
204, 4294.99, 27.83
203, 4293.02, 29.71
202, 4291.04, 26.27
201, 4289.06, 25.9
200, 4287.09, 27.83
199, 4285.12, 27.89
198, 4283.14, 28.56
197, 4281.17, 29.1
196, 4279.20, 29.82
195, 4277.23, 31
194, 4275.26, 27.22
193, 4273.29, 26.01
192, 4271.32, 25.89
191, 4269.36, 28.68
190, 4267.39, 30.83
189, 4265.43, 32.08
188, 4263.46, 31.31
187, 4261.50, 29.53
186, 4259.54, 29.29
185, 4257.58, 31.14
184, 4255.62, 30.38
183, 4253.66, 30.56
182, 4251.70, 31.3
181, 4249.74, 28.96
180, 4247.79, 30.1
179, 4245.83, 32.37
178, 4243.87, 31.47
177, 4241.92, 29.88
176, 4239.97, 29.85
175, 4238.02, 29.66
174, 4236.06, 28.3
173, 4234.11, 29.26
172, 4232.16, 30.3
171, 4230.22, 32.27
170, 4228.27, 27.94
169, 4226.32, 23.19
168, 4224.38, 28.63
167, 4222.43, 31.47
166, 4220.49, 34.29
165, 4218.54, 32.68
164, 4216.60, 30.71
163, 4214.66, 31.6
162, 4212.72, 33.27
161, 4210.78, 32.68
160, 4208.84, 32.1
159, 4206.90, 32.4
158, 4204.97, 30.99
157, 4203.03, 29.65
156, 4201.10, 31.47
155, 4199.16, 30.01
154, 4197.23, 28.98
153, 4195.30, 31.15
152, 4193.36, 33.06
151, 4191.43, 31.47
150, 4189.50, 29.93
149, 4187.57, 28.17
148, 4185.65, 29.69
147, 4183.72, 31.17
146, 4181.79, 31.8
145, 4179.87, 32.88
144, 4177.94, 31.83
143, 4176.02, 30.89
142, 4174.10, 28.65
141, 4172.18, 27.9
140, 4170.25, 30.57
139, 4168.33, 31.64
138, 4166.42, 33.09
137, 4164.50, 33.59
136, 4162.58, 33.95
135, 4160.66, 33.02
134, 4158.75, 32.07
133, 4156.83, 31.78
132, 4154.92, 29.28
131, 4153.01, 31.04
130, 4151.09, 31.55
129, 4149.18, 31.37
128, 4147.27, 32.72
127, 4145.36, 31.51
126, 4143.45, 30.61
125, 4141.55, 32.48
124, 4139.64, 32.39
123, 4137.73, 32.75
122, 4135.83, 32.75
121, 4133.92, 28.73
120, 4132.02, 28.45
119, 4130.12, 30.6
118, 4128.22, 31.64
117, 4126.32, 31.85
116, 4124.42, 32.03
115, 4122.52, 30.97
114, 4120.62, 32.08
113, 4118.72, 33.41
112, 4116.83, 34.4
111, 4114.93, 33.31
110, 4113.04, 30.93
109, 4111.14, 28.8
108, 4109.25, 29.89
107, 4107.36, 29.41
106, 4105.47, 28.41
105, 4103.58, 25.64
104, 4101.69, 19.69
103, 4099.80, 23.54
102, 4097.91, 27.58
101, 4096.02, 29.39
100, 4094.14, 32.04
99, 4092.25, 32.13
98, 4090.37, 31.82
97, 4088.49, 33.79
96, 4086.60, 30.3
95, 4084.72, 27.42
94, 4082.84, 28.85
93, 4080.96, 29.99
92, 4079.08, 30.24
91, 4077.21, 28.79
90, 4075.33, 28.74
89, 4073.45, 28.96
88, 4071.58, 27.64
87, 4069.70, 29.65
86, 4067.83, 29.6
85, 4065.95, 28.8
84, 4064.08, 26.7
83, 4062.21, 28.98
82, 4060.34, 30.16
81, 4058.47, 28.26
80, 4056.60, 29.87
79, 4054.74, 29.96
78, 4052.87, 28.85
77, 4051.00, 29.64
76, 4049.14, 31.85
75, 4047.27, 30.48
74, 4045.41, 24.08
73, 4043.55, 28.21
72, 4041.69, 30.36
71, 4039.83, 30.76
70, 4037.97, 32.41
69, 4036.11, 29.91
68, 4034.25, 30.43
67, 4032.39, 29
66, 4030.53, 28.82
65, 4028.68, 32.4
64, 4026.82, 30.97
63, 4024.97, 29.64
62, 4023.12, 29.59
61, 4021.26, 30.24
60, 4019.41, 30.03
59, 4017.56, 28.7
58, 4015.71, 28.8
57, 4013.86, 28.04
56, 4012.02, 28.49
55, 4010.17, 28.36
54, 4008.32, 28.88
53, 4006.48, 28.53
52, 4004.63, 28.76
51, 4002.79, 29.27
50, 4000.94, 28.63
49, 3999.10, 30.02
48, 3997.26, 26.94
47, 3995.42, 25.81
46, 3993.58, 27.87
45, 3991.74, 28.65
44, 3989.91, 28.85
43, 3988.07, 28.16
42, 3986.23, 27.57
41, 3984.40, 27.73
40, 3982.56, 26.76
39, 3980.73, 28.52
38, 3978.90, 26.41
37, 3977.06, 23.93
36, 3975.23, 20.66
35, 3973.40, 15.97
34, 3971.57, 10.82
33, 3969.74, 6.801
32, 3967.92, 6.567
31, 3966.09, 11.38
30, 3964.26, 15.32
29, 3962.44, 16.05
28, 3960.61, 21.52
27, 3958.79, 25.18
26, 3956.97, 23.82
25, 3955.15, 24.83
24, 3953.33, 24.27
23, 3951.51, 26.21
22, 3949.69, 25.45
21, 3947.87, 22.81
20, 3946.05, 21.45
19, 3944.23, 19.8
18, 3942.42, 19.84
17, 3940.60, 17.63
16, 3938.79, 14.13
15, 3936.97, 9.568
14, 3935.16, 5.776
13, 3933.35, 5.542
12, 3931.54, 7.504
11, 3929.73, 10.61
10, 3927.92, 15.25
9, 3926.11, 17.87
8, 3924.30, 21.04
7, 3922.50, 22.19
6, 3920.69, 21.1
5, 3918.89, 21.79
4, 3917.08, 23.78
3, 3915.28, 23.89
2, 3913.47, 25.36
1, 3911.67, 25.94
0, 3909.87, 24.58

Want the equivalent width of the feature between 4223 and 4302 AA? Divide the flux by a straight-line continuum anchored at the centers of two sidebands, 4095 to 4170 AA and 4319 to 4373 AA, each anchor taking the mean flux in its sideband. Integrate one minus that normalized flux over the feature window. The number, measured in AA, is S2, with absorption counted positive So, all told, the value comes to 4.3 AA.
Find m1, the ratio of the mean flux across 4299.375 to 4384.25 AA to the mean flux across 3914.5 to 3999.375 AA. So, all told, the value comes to 1.46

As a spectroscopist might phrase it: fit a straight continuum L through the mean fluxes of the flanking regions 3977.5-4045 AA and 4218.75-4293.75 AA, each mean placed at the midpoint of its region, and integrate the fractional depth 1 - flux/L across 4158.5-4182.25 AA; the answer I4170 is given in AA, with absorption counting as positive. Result -2.0 AA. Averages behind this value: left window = 28.9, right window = 29.5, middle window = 31.7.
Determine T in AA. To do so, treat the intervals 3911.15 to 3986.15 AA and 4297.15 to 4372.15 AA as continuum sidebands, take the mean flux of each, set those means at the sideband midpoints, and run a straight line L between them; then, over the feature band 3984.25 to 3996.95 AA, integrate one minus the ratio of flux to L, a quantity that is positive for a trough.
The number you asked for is -4.76 AA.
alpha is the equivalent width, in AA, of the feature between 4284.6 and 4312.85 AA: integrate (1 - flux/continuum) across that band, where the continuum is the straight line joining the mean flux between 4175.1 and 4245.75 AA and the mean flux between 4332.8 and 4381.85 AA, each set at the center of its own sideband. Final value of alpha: 4.33 AA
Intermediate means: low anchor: 30.7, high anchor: 29.7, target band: 25.5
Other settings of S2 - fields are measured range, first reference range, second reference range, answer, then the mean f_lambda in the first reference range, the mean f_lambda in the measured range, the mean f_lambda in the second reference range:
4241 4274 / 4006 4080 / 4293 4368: -1.1 AA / 29.4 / 30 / 29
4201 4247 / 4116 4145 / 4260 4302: -2.0 AA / 31.7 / 30.7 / 28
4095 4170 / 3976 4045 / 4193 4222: -0.4 AA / 28.8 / 30.7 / 31.6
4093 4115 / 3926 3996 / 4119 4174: 0.5 AA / 19.6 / 28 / 31.5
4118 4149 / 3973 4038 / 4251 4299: -3.3 AA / 28.2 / 31.5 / 28.8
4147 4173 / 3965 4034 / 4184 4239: -2.0 AA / 25.9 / 31.7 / 30.6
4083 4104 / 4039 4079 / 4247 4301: 0.3 AA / 29.1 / 28.6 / 28.6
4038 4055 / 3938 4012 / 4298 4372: -3.6 AA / 23.1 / 29.5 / 29.2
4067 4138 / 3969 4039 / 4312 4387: -4.4 AA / 27.2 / 29.9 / 30.4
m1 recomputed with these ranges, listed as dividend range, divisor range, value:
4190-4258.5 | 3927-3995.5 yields 1.57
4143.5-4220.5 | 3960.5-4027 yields 1.26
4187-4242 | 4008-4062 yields 1.03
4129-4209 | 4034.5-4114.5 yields 1.07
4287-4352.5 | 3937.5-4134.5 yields 1.05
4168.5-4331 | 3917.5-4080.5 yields 1.21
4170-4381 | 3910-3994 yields 1.49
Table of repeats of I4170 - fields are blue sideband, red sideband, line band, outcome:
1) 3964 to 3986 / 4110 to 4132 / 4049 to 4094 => -3.9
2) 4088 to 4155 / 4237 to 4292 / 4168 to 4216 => -1.6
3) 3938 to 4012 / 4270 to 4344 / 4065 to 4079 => -2.5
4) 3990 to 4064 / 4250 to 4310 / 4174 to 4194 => -1.8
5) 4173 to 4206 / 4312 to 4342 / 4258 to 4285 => 1.4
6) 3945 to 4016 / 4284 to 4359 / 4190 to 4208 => -2.8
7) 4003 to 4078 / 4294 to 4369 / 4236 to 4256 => -0.9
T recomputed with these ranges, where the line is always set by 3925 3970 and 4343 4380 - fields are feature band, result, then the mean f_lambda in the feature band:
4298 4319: 1.79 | 26.5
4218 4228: -1.42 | 29.8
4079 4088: -3.42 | 29.5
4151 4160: -2.78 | 31.2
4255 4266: -1.29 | 30.6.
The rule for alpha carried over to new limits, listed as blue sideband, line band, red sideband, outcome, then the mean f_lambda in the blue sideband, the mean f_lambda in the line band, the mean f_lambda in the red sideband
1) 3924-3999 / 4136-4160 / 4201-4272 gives -4.11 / 19.9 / 31.7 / 30.5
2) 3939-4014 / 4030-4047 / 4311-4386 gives -3.37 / 23.4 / 29.4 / 30.4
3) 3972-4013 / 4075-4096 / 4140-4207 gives -0.93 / 26.9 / 30.4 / 31.2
